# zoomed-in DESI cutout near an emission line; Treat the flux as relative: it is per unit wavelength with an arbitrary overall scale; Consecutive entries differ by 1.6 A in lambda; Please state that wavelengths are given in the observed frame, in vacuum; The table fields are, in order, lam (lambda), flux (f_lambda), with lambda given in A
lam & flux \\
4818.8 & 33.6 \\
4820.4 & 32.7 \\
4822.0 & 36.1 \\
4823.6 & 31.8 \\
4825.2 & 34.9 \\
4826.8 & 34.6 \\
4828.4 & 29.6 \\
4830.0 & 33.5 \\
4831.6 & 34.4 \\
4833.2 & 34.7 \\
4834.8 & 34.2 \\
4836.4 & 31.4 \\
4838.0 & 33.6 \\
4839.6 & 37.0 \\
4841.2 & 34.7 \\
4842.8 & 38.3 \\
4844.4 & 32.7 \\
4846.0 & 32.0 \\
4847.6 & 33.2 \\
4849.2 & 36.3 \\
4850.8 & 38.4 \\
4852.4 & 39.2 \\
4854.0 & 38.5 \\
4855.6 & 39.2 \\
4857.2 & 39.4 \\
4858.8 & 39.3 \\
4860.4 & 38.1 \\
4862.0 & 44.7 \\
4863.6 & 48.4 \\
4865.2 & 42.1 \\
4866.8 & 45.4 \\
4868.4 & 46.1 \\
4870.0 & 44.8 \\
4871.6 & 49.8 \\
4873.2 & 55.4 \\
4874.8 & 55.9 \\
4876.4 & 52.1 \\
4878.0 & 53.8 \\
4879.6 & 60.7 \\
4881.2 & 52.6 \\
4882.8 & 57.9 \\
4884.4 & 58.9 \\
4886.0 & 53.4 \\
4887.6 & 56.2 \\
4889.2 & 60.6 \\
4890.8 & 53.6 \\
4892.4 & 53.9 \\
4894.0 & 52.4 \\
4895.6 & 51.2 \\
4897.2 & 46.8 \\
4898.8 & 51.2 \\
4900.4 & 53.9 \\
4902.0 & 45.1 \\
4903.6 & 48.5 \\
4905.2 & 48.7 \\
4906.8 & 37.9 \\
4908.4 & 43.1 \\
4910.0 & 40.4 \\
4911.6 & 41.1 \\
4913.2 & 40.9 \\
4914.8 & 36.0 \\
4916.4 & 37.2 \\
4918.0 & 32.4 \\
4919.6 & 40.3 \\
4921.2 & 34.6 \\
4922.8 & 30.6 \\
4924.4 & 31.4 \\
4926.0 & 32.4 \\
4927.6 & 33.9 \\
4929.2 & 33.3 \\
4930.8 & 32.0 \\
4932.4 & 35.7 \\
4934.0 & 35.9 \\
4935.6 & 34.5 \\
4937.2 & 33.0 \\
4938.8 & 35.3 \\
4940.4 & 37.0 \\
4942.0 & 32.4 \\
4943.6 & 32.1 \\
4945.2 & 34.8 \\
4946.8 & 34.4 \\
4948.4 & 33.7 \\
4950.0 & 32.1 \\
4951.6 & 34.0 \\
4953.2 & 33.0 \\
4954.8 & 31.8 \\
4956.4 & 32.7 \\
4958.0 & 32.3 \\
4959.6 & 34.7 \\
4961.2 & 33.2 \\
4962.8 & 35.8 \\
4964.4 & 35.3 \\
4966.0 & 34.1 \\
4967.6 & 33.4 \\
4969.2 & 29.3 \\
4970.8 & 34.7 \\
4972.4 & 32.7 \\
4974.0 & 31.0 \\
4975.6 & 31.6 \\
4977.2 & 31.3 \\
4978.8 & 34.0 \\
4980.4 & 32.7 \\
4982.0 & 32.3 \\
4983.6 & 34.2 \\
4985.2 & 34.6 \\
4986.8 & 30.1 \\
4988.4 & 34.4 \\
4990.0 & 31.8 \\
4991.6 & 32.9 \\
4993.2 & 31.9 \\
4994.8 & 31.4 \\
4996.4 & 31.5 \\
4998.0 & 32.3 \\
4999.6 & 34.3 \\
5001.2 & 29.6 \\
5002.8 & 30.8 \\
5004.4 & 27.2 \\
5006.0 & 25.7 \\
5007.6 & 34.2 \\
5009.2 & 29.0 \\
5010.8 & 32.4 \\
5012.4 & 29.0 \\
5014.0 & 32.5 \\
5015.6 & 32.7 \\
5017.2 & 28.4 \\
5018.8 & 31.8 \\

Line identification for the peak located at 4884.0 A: Mg II 2798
